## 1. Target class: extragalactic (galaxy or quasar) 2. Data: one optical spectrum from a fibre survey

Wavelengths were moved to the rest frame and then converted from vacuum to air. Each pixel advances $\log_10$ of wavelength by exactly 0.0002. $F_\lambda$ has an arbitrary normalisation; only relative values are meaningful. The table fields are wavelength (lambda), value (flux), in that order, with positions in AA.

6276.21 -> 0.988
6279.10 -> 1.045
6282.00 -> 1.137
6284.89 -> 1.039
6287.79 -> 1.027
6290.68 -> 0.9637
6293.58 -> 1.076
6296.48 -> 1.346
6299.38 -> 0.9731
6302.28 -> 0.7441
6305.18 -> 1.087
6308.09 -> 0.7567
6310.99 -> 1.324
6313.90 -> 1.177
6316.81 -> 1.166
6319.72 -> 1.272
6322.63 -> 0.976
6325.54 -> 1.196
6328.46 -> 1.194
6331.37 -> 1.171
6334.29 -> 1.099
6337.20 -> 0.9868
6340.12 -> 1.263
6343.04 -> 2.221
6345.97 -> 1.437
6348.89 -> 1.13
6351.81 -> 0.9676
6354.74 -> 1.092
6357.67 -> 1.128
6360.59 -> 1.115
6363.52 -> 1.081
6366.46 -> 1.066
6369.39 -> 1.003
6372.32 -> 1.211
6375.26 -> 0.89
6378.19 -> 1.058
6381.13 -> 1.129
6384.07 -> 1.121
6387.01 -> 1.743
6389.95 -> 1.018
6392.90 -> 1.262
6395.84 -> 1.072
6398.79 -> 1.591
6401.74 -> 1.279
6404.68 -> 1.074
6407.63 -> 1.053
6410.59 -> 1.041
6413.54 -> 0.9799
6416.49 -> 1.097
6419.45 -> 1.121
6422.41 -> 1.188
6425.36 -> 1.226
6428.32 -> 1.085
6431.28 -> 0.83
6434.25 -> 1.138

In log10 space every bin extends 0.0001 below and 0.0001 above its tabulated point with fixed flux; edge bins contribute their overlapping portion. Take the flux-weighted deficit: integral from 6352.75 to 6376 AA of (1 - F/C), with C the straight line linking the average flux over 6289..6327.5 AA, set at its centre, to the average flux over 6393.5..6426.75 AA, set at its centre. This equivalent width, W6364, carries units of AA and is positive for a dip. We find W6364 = 0.99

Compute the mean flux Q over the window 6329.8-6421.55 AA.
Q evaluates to 1.18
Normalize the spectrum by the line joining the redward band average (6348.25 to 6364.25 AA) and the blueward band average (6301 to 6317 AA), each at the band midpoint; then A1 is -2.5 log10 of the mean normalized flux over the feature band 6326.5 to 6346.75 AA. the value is -0.243 mag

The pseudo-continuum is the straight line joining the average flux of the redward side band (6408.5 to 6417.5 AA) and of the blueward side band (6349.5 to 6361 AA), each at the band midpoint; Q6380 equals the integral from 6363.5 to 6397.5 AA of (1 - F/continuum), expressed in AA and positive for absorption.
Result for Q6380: -2.7 AA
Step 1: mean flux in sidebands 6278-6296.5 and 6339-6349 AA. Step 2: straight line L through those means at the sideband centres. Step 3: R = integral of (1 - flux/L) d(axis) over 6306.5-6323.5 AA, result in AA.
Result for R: 2.59 AA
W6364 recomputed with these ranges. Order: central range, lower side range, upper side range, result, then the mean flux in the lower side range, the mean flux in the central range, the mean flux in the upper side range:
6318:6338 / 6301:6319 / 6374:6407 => -0.8 AA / 1.05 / 1.13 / 1.2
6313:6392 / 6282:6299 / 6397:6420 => -4.2 AA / 1.09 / 1.18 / 1.15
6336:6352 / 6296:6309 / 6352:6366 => -4.8 AA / 0.963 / 1.37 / 1.09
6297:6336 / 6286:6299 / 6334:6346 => 5.2 AA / 1.09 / 1.09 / 1.43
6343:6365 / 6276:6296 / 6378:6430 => -1.7 AA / 1.06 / 1.21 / 1.18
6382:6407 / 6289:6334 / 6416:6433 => -3.8 AA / 1.09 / 1.26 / 1.09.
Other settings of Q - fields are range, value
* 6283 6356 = 1.15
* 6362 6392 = 1.13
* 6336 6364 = 1.25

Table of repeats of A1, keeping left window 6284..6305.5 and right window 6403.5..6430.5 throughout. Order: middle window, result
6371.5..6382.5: 0.01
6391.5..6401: -0.21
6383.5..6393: -0.21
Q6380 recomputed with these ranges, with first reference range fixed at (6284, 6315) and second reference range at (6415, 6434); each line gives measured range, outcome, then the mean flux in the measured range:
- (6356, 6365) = -0.3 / 1.11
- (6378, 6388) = -1.7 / 1.27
